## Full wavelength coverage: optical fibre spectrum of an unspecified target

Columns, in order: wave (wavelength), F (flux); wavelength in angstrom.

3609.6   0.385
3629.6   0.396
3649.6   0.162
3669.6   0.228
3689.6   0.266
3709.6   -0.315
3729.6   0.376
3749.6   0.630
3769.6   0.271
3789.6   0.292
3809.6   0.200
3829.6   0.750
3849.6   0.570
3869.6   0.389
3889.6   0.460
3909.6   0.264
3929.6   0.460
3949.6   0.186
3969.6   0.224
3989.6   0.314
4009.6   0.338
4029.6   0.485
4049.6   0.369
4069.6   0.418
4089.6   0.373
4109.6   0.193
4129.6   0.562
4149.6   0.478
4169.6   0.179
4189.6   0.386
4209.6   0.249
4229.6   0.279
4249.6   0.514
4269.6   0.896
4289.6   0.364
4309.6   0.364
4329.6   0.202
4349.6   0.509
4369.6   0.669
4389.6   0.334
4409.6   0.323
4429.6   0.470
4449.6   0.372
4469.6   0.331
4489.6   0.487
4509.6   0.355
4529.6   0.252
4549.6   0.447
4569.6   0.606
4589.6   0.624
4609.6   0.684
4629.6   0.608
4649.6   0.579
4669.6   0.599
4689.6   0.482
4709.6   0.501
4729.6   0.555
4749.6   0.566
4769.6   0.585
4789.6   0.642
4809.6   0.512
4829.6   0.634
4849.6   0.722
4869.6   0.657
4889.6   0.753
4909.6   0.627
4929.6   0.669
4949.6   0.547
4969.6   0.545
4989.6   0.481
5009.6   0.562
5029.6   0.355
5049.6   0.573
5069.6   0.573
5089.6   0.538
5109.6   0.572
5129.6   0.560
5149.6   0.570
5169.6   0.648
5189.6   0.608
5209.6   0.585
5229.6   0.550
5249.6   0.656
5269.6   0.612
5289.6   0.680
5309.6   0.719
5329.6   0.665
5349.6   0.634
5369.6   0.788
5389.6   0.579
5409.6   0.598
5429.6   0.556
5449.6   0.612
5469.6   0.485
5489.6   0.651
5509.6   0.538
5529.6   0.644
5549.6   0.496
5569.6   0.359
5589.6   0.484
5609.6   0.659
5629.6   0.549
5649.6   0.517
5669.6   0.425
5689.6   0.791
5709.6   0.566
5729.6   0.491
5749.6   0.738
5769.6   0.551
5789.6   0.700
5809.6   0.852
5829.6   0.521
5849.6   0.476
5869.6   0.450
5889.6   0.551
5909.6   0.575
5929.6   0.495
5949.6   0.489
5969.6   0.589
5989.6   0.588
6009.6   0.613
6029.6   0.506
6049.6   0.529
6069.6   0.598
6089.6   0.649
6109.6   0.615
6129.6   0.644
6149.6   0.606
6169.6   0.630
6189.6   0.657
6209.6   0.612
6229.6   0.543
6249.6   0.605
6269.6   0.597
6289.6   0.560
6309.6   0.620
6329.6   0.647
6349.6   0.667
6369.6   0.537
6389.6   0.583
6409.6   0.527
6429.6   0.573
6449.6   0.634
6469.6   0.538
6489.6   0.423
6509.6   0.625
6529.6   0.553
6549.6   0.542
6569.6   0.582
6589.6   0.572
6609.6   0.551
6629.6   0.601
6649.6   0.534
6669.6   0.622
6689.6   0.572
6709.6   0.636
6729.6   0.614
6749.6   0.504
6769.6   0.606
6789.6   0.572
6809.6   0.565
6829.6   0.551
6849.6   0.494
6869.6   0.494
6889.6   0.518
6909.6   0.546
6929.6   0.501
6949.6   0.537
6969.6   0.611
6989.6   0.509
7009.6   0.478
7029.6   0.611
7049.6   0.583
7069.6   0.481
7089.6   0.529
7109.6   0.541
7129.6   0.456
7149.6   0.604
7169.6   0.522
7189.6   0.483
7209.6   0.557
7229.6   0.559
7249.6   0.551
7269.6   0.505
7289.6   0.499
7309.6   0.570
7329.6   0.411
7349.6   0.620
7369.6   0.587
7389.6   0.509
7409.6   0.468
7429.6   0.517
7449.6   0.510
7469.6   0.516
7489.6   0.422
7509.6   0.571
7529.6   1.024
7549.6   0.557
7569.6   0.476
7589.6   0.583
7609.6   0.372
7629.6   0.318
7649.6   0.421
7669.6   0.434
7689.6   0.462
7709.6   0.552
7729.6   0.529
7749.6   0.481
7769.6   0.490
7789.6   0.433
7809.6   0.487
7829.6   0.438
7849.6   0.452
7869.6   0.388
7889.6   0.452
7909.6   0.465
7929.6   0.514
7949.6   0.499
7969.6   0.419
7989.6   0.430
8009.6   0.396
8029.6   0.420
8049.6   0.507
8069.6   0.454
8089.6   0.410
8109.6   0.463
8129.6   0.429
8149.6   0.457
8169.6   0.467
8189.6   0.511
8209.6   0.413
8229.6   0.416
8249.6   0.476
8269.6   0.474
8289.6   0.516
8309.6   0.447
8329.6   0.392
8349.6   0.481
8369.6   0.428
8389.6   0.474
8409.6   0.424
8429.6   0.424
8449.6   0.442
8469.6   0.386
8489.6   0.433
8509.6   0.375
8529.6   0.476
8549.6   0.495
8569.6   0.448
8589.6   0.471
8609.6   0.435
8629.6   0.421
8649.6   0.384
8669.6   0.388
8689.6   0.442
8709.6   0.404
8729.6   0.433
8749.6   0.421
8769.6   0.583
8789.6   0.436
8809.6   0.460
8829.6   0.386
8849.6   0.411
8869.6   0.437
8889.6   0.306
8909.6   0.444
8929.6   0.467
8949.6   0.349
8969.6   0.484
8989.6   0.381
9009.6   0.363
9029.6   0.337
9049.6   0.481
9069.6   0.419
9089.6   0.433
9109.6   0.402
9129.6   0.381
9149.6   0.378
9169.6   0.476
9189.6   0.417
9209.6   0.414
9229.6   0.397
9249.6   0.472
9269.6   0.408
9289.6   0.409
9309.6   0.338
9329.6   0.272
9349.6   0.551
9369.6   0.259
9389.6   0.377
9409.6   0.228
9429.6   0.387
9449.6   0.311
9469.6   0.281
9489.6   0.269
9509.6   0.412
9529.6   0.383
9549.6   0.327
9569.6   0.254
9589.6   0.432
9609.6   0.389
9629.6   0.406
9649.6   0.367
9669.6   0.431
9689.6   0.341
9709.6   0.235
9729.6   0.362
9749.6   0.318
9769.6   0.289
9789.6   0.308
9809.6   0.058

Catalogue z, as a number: 0.15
